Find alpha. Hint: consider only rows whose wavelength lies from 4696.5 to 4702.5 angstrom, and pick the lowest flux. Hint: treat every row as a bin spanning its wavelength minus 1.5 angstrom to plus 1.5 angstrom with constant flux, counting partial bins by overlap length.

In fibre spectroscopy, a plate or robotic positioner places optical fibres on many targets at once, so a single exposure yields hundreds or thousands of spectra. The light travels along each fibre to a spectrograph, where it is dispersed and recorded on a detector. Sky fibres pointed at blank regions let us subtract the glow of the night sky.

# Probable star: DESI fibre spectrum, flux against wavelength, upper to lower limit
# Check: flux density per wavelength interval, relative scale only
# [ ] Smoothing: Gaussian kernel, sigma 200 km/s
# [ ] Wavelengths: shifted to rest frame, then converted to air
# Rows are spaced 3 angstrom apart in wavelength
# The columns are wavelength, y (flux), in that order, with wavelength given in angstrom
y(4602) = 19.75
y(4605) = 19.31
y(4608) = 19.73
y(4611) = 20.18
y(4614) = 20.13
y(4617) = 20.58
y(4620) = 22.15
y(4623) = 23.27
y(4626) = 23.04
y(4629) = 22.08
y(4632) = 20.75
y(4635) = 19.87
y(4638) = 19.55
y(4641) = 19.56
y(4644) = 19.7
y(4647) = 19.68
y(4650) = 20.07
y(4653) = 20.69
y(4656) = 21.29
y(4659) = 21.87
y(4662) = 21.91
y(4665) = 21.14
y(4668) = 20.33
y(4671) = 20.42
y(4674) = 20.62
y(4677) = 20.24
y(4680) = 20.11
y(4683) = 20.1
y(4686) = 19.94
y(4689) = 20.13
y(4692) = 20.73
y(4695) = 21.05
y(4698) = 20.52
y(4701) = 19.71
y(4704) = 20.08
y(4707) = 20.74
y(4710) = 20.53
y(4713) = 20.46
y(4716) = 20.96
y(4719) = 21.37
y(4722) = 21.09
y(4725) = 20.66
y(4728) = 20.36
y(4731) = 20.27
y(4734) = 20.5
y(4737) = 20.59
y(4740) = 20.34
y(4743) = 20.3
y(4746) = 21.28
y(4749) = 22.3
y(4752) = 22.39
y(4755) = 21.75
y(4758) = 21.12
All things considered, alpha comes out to 19.71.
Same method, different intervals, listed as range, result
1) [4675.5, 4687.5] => 19.94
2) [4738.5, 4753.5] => 20.3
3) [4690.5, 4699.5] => 20.52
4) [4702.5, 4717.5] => 20.08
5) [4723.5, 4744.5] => 20.27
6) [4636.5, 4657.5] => 19.55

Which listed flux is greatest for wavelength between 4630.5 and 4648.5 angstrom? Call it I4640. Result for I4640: 20.75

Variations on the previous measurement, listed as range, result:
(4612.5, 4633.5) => 23.27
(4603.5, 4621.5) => 22.15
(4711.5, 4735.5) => 21.37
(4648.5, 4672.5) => 21.91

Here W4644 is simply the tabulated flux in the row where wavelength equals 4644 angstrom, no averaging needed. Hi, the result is 19.7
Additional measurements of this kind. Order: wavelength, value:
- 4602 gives 19.75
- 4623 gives 23.27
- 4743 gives 20.3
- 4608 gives 19.73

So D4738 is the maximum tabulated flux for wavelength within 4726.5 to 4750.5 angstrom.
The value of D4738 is 22.3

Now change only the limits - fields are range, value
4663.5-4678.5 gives 21.14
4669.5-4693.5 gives 20.73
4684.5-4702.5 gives 21.05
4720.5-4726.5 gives 21.09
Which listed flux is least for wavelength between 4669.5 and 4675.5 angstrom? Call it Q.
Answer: 20.42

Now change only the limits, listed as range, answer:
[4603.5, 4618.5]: 19.31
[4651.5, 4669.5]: 20.33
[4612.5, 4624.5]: 20.13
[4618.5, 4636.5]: 19.87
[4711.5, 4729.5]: 20.36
